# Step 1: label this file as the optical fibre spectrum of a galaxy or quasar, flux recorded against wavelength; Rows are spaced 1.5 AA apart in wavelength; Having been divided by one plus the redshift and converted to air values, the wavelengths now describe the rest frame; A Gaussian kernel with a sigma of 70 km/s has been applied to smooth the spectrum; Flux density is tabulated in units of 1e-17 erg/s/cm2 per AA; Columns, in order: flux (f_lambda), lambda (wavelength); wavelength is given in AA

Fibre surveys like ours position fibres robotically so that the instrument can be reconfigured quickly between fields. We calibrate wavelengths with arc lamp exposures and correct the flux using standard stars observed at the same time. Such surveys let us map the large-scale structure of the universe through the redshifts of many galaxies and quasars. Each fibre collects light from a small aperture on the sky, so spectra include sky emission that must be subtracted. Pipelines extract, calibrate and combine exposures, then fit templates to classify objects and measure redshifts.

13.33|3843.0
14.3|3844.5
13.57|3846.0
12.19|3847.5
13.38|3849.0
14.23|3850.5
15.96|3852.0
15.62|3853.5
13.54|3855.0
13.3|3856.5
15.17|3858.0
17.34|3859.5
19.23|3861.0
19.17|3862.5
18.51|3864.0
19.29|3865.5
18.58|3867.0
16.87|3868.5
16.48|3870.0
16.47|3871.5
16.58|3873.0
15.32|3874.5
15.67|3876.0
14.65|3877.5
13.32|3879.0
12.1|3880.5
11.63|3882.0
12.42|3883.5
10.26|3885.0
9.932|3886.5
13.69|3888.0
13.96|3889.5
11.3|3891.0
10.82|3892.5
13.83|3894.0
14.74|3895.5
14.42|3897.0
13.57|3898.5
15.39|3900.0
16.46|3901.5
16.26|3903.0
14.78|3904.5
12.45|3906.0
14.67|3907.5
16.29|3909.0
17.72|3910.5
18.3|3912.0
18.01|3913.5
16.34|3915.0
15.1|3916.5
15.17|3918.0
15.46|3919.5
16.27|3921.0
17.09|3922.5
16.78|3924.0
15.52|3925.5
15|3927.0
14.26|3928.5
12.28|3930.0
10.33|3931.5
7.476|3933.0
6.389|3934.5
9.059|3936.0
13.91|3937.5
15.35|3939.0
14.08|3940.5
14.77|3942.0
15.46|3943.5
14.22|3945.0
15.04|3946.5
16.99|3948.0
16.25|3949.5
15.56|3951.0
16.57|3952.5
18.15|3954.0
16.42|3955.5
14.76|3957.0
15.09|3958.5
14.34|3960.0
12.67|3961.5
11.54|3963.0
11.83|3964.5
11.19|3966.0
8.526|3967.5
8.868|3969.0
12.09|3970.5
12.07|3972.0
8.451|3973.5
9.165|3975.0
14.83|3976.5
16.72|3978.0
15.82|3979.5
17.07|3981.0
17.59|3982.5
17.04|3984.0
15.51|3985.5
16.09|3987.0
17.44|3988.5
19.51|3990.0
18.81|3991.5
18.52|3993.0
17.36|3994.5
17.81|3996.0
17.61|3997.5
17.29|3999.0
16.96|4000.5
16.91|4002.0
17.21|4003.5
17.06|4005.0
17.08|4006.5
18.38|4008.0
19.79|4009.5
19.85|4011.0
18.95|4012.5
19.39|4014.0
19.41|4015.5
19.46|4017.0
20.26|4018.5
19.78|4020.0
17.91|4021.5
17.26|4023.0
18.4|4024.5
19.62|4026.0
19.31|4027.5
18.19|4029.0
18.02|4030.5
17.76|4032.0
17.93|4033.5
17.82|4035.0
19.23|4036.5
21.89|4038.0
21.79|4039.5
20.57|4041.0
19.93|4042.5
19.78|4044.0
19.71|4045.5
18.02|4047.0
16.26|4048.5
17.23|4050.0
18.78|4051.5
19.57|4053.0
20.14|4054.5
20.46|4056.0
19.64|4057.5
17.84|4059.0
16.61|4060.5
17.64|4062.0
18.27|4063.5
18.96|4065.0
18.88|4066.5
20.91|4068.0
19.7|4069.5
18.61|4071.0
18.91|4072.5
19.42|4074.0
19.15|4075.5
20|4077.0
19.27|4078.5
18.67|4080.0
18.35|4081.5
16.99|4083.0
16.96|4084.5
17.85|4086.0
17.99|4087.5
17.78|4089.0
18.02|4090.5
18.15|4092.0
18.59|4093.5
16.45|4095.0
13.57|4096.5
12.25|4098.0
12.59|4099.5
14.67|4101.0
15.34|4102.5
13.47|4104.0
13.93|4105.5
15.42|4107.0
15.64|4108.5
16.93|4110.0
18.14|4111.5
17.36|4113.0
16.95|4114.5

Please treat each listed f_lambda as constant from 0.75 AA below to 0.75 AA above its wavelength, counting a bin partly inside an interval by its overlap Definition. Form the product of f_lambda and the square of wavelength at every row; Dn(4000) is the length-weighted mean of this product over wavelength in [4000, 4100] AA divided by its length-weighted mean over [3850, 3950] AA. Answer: 1.35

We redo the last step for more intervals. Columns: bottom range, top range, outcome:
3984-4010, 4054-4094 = 1.10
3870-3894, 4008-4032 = 1.53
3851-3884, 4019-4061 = 1.31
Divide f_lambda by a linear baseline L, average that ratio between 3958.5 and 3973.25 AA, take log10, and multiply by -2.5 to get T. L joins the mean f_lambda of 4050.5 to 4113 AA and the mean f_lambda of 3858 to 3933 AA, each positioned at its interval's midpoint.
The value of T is 0.35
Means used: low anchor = 15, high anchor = 17.6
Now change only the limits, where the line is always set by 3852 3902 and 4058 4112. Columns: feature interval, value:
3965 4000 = 0.077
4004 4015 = -0.138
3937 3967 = 0.075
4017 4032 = -0.133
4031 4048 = -0.161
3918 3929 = -0.026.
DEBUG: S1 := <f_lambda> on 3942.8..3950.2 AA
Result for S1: 15.6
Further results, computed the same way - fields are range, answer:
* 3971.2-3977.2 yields 11.1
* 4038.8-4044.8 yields 20.5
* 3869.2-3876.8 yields 16.1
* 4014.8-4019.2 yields 19.7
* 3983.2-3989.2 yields 16.5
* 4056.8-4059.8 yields 18.7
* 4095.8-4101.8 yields 13.3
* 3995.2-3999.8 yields 17.6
